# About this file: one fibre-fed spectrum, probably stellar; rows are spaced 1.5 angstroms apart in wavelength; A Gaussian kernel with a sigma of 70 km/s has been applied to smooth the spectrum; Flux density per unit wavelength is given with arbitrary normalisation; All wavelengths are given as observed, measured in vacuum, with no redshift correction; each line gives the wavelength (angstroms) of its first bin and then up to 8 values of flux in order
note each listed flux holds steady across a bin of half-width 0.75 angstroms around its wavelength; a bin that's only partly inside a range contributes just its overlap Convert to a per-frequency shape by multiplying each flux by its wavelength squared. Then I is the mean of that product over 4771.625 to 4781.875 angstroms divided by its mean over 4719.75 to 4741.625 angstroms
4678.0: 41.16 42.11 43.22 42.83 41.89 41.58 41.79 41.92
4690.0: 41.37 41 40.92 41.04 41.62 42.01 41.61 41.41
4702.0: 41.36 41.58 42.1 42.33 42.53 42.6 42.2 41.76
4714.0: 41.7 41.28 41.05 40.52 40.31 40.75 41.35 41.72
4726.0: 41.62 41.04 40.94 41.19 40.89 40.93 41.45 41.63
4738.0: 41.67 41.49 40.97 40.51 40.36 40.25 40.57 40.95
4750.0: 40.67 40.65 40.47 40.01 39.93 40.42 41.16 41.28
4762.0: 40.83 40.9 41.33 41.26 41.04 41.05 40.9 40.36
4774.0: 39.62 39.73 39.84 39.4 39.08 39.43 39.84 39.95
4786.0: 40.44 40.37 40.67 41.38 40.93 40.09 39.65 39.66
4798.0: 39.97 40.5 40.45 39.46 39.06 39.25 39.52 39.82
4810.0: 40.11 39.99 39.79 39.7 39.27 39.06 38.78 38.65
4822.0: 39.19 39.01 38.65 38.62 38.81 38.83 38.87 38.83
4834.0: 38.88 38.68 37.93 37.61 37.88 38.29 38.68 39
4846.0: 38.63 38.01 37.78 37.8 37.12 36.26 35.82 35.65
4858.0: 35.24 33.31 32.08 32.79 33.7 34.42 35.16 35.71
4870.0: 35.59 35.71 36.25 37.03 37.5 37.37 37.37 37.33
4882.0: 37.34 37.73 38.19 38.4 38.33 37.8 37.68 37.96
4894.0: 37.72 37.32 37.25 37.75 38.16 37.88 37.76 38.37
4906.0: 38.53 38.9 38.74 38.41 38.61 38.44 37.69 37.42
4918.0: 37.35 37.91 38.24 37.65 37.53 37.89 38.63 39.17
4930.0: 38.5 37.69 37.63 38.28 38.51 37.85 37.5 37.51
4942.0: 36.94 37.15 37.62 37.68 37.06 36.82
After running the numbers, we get 1.0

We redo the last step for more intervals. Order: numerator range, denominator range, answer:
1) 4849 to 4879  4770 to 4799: 0.92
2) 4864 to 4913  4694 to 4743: 0.97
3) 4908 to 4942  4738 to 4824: 1.00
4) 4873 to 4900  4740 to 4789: 0.98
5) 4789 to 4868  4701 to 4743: 0.96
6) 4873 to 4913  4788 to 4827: 0.99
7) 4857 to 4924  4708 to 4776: 0.96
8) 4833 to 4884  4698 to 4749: 0.94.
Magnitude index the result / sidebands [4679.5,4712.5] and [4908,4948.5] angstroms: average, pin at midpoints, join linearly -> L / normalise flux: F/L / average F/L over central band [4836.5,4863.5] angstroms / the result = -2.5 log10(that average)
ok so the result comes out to 0.075 mag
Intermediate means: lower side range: 41.9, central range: 36.6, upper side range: 37.9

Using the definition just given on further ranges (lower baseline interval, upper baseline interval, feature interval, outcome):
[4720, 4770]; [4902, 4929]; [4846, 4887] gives 0.08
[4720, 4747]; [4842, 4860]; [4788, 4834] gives -0.03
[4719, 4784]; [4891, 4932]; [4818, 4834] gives 0.02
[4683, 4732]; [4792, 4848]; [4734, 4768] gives -0.01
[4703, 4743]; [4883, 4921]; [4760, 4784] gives 0.00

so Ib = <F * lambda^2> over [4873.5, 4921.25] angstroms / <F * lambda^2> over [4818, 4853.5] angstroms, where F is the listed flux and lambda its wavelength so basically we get 1.0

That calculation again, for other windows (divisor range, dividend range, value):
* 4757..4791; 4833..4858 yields 0.96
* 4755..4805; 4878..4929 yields 0.99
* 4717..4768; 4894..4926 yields 1.00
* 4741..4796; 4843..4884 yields 0.93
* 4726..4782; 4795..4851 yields 0.99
